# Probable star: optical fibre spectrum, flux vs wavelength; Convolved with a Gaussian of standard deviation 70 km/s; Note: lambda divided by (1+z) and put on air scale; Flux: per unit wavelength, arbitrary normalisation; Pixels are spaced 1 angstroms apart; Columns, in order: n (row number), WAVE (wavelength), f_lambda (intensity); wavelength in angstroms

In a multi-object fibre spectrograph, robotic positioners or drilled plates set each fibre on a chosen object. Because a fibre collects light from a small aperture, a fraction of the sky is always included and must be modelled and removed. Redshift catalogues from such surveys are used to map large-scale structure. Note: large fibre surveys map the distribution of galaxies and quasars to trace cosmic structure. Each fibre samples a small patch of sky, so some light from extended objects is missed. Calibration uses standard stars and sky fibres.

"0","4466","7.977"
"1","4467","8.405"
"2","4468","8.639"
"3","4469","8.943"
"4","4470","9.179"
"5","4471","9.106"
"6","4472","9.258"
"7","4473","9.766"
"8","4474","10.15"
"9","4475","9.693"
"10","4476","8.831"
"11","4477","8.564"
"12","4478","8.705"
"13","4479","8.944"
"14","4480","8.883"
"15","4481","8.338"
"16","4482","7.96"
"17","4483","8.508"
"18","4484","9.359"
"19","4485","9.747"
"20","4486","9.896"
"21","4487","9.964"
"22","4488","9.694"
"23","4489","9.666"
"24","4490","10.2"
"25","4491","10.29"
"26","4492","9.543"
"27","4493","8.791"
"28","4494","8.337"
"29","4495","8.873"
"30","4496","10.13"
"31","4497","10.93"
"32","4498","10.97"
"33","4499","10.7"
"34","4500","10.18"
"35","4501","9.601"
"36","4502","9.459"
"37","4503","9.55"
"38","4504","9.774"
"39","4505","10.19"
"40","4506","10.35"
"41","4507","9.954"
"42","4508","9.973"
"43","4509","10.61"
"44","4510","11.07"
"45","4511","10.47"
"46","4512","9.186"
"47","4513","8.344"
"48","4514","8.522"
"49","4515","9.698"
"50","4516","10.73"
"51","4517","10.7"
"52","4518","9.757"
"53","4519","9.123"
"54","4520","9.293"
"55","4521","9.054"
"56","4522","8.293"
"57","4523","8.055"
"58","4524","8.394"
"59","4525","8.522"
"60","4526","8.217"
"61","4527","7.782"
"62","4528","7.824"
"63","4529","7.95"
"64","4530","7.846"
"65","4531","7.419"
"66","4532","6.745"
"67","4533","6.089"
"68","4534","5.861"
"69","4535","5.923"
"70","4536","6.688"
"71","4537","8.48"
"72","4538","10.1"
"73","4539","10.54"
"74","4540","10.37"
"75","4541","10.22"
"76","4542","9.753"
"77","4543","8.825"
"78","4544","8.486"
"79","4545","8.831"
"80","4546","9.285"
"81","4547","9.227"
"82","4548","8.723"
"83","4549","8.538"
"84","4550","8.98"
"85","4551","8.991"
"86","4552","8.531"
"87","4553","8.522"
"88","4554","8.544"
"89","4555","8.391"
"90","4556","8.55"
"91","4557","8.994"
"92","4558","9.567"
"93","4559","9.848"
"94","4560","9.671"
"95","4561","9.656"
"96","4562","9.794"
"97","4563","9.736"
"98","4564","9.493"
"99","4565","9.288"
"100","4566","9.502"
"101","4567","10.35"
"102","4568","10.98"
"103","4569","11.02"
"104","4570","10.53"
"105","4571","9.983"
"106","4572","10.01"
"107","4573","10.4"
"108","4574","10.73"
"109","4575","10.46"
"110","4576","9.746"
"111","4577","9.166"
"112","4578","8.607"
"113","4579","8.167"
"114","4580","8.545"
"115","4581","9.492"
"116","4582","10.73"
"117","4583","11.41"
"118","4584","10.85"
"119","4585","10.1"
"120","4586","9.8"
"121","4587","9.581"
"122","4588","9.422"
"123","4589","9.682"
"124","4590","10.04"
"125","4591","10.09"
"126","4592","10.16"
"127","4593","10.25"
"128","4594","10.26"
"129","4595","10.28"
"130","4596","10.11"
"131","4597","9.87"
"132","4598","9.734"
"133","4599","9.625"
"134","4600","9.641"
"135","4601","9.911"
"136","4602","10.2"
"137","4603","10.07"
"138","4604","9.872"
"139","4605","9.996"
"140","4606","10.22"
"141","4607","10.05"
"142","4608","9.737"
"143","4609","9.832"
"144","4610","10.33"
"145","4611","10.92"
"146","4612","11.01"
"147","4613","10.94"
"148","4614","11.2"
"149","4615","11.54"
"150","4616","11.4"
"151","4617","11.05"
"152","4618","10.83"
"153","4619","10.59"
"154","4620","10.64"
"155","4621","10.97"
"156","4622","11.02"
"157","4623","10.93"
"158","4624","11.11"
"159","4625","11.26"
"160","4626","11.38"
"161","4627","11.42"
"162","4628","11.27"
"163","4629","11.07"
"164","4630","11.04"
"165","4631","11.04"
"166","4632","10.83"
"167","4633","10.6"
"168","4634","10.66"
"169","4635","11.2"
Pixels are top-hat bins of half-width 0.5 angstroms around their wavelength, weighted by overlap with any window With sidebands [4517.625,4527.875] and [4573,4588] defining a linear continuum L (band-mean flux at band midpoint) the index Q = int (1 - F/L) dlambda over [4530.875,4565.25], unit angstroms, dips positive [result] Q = 1.4 angstroms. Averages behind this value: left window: 8.61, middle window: 8.77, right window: 9.82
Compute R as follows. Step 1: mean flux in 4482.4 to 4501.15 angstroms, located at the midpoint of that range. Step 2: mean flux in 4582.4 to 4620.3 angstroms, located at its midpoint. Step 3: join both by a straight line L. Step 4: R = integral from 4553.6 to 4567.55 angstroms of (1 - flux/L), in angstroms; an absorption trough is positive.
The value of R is 1.0 angstroms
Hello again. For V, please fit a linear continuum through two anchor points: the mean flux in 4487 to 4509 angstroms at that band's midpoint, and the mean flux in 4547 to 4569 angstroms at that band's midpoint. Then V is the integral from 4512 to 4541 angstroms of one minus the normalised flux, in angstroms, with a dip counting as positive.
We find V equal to 3.4 angstroms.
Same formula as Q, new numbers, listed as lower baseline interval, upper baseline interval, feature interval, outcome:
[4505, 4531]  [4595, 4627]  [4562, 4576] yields -0.34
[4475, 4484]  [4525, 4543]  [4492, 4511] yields -3.37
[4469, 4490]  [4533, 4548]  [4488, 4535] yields -1.17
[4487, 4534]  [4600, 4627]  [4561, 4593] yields 0.69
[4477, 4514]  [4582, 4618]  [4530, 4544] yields 2.34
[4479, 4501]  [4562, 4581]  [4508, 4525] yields 0.34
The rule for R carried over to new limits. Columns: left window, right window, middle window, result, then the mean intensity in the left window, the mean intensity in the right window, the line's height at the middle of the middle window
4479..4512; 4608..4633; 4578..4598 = 1.4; 9.73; 11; 10.6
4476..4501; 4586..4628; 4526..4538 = 3.1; 9.46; 10.4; 9.81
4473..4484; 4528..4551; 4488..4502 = -1.7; 8.92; 8.4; 8.78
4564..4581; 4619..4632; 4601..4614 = 0.4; 9.82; 11.1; 10.6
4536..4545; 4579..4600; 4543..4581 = 1.0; 9.39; 9.95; 9.64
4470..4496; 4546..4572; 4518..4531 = 1.3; 9.26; 9.43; 9.35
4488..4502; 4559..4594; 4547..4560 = 1.3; 9.84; 9.93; 9.9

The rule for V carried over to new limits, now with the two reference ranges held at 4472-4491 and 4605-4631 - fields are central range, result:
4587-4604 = 1.05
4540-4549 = 0.73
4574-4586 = 0.72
